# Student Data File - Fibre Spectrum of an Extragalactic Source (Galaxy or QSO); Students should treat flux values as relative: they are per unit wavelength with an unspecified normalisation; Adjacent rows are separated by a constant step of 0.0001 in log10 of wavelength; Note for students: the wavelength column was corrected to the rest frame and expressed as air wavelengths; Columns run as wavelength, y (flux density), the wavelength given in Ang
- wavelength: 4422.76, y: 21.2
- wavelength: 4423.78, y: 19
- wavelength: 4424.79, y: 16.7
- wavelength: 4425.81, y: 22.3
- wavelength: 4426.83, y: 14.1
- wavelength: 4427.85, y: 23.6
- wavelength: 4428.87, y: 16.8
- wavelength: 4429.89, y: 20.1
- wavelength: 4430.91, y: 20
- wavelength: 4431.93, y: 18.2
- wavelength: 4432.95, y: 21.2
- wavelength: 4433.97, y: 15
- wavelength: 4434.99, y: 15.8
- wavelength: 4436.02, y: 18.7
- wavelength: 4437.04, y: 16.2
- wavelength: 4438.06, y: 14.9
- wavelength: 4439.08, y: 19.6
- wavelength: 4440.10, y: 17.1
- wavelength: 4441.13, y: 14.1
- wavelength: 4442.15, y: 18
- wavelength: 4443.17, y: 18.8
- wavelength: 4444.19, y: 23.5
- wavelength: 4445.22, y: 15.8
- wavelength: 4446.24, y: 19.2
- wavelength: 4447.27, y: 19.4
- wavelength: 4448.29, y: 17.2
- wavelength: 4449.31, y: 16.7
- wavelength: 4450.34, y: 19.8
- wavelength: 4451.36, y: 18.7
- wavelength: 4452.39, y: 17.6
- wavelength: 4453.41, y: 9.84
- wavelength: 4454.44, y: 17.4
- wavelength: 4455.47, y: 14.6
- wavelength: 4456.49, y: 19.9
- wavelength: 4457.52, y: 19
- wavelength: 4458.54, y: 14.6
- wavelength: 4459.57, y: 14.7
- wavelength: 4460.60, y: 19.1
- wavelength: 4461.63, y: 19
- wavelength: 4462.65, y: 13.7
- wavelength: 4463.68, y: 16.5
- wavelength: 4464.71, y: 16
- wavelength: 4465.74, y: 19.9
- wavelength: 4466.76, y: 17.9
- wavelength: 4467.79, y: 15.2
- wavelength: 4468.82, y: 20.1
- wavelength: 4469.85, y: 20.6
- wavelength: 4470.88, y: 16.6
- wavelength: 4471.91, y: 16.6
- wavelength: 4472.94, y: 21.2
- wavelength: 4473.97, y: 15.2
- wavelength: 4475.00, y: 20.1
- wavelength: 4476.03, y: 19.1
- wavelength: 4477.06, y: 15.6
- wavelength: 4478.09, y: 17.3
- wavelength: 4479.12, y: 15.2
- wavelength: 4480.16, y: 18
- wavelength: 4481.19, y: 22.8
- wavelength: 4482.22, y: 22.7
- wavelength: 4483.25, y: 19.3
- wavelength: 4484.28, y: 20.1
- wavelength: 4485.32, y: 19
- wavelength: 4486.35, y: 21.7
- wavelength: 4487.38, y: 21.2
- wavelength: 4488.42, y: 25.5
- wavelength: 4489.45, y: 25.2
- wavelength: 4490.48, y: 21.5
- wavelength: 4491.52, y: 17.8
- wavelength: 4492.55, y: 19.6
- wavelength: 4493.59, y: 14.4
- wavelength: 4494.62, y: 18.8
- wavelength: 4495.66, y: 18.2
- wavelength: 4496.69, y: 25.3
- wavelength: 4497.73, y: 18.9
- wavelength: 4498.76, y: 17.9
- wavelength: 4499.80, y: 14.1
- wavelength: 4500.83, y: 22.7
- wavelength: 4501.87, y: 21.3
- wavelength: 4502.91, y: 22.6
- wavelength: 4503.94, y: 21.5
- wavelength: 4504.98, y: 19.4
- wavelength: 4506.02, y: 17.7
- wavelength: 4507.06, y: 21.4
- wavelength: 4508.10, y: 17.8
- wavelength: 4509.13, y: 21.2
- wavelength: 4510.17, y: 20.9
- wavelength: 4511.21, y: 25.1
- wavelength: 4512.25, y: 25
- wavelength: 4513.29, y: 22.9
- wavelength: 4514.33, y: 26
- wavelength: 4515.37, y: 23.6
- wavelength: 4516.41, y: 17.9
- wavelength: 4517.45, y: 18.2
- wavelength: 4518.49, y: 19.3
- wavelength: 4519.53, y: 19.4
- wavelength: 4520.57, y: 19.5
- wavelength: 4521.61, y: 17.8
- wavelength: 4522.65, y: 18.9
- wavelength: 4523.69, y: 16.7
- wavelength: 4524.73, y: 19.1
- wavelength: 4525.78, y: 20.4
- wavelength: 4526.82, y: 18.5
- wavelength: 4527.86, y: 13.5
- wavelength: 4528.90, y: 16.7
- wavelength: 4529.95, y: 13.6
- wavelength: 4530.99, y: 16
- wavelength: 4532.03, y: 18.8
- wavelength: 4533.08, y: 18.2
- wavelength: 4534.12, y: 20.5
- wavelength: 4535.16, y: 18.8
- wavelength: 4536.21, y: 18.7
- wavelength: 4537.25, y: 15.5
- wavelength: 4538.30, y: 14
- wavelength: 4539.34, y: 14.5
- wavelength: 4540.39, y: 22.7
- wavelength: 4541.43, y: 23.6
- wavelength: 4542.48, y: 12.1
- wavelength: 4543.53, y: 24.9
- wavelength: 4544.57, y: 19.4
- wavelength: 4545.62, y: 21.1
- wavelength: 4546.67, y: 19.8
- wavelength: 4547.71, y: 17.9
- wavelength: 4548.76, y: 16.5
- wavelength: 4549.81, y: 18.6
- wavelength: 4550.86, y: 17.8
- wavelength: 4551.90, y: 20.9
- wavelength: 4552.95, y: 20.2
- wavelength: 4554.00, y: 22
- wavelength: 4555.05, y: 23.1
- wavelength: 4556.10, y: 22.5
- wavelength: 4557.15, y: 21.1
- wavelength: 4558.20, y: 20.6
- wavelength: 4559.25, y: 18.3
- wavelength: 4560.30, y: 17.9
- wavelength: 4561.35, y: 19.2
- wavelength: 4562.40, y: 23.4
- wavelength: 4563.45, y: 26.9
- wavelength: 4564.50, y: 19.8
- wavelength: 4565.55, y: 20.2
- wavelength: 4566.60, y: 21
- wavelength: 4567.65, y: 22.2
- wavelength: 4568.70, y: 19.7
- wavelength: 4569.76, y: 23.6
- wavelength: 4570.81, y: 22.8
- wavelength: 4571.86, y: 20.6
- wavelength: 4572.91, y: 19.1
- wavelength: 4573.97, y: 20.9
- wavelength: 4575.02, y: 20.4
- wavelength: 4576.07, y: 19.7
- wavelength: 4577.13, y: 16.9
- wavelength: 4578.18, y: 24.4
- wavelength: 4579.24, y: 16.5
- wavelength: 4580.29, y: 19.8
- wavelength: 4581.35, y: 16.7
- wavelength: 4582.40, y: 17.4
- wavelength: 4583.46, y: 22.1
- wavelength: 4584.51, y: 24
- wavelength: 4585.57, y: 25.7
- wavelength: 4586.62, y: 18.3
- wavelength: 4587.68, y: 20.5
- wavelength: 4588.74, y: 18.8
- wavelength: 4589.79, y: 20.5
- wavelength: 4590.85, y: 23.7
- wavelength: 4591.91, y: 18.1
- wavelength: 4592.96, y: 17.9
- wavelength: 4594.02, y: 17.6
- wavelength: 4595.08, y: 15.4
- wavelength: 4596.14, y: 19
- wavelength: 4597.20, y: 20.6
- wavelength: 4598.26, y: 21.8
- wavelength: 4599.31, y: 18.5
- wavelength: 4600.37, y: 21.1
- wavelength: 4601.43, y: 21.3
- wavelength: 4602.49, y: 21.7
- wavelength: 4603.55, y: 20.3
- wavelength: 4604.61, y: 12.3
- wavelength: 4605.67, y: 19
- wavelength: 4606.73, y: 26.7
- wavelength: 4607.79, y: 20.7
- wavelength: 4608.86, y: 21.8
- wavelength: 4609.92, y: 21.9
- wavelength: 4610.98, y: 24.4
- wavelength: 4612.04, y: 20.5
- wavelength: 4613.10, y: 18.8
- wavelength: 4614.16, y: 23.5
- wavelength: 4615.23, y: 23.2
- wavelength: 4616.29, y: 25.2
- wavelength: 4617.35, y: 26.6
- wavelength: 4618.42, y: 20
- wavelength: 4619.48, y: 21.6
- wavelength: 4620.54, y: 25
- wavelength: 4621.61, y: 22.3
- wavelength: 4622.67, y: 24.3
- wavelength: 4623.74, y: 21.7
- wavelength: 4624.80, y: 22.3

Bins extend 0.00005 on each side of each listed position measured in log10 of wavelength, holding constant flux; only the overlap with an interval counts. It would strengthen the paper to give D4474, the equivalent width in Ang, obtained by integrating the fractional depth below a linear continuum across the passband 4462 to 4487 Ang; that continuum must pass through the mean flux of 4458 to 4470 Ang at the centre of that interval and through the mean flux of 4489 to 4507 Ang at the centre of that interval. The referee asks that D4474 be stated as -0.5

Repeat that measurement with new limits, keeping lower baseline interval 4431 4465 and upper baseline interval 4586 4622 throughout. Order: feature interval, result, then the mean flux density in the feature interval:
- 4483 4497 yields -1.71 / 20.5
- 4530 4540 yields 1.12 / 17.1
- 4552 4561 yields -0.42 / 20.7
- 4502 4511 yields -0.91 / 20.5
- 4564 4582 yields -0.08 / 20.2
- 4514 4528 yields -0.22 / 19.3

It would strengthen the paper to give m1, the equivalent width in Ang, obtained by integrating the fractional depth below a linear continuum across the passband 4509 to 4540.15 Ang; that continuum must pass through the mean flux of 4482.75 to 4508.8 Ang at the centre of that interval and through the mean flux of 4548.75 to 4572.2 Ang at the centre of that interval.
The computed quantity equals 2.27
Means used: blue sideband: 20.1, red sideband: 20.9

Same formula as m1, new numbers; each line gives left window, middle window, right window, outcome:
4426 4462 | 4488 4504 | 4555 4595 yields -1.25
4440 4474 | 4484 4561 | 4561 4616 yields -2.51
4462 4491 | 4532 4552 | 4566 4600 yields 1.07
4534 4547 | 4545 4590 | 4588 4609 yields -2.73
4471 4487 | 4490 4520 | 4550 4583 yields -1.53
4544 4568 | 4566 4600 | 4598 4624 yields 1.54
